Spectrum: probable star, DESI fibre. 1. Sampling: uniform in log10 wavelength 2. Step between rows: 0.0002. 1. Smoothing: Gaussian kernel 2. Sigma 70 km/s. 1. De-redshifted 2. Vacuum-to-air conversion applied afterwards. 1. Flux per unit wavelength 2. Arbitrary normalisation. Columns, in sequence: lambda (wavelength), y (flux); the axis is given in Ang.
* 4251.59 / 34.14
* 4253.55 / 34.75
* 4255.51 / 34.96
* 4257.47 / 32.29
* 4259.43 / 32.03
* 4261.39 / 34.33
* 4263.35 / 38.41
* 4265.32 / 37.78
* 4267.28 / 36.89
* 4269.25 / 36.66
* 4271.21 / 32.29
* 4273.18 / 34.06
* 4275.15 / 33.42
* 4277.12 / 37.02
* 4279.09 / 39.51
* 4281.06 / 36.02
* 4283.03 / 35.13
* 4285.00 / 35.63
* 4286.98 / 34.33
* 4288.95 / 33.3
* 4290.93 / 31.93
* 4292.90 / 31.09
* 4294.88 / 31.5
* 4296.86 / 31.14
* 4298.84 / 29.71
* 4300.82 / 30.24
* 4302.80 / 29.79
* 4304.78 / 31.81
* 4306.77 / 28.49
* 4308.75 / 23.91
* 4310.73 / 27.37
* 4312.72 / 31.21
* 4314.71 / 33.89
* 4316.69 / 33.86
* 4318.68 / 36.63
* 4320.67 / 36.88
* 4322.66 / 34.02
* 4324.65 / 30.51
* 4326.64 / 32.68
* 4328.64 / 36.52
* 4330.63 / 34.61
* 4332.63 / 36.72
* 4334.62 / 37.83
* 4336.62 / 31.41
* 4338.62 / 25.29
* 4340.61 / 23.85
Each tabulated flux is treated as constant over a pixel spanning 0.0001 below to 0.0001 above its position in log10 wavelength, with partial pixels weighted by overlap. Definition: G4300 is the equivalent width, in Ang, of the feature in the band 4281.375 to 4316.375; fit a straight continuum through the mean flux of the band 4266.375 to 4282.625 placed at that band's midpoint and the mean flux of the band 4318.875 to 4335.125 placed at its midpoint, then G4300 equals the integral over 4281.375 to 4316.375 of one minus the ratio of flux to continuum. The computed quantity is 4.0 Ang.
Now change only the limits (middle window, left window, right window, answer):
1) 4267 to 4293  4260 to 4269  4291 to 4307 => -0.74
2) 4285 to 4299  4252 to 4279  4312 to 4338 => 1.00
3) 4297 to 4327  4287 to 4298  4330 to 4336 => 2.34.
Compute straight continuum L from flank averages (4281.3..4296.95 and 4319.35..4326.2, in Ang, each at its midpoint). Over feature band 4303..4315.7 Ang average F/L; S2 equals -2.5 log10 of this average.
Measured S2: 0.14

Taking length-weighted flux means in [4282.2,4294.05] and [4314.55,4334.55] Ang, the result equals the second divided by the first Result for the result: 1.04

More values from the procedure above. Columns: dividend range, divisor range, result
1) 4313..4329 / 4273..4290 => 0.96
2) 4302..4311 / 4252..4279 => 0.81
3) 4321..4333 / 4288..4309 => 1.12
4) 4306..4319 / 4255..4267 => 0.87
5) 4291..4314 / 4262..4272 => 0.82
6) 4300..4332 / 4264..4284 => 0.89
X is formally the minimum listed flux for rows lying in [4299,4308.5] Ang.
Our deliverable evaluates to 28.49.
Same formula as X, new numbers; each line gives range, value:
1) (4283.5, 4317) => 23.91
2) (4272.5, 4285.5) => 33.42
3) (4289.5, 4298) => 31.09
